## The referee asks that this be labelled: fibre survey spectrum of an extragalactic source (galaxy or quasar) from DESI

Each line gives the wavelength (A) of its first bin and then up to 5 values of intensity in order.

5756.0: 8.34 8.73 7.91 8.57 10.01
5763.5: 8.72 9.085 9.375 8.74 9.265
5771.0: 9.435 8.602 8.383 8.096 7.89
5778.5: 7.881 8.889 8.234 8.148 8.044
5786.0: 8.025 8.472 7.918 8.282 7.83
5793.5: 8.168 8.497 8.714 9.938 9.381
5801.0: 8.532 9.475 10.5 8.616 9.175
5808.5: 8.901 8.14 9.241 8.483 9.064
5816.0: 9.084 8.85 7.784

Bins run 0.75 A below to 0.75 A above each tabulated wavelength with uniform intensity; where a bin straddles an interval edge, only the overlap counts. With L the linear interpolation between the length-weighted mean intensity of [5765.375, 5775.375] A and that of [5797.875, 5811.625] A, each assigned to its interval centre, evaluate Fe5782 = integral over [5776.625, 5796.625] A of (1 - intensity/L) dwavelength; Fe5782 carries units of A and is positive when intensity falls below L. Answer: 1.8 A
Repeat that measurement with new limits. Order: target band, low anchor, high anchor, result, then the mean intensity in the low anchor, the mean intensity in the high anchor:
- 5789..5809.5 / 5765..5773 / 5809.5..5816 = 0.0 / 9.1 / 8.8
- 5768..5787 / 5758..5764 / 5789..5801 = 0.6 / 8.8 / 8.63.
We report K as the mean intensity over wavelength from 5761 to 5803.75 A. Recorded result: 8.67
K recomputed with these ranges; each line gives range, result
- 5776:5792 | 8.16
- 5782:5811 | 8.67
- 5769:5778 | 8.57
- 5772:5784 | 8.25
